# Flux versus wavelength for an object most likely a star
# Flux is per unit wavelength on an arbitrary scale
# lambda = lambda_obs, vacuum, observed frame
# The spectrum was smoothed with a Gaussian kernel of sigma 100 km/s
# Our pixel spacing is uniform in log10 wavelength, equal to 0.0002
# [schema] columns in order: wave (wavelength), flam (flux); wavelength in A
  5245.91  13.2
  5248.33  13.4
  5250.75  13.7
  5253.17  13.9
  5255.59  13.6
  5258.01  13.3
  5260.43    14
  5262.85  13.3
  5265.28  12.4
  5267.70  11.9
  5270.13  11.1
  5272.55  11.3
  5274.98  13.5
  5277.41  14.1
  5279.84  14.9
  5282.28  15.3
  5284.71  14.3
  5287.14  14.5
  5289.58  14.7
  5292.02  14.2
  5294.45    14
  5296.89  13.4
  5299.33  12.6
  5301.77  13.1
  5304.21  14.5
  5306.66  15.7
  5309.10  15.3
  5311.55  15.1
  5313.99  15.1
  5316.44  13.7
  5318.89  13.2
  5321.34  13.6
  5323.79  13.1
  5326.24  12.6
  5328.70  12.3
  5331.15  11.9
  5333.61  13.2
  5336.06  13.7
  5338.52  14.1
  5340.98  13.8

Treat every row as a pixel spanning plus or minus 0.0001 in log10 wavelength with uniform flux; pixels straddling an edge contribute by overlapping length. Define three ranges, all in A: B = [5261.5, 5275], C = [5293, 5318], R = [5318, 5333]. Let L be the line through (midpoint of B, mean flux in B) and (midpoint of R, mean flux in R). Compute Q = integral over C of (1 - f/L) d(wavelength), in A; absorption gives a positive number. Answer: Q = -3.3 A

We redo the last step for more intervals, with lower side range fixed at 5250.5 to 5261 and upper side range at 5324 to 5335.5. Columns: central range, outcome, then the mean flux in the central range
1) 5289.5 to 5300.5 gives -0.5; 13.7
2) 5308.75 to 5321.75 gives -1.5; 14.3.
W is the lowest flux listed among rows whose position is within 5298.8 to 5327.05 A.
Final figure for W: 12.6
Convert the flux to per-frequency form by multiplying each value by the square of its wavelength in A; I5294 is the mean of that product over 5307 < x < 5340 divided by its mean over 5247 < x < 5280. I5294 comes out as 1.07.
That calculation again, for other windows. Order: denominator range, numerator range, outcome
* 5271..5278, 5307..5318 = 1.18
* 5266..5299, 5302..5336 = 1.03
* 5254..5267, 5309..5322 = 1.10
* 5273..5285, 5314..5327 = 0.96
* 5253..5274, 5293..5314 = 1.14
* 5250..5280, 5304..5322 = 1.13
